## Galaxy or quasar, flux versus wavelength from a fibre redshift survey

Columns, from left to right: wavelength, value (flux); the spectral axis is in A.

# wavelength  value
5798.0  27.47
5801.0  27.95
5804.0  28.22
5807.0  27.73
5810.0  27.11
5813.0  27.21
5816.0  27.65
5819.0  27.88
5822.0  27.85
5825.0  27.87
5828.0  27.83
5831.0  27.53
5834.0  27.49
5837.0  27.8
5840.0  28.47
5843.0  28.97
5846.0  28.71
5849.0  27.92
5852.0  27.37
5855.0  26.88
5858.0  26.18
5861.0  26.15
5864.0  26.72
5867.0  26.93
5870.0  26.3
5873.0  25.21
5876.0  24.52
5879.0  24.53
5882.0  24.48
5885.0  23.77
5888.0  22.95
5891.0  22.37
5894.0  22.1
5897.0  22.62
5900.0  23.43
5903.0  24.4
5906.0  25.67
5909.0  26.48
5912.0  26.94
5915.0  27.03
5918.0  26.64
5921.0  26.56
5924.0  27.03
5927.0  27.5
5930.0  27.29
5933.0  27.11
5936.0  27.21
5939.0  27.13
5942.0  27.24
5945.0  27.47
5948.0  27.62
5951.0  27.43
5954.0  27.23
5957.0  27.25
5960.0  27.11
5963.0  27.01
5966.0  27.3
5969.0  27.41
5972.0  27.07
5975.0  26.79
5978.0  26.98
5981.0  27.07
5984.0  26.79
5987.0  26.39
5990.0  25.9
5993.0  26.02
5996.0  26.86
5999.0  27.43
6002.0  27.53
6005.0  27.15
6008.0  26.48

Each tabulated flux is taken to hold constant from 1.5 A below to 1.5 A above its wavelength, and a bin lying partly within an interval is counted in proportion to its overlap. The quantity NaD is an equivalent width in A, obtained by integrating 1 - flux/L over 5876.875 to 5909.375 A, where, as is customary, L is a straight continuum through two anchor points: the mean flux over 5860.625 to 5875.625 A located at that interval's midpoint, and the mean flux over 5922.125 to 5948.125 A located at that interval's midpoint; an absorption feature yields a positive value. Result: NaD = 3.4 A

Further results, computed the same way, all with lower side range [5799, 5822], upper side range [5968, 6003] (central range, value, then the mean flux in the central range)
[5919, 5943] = 0.0 A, 27.1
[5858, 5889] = 2.4 A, 25.2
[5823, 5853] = -0.5 A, 28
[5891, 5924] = 2.5 A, 25.1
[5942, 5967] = -0.3 A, 27.3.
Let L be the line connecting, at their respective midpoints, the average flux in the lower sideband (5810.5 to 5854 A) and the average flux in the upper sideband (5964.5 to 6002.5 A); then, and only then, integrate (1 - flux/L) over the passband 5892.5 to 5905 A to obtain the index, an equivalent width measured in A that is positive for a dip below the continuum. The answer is 1.91 A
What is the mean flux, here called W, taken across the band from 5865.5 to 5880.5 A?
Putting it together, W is 25.5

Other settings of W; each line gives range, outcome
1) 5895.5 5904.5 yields 23.5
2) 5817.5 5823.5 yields 27.9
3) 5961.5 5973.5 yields 27.2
